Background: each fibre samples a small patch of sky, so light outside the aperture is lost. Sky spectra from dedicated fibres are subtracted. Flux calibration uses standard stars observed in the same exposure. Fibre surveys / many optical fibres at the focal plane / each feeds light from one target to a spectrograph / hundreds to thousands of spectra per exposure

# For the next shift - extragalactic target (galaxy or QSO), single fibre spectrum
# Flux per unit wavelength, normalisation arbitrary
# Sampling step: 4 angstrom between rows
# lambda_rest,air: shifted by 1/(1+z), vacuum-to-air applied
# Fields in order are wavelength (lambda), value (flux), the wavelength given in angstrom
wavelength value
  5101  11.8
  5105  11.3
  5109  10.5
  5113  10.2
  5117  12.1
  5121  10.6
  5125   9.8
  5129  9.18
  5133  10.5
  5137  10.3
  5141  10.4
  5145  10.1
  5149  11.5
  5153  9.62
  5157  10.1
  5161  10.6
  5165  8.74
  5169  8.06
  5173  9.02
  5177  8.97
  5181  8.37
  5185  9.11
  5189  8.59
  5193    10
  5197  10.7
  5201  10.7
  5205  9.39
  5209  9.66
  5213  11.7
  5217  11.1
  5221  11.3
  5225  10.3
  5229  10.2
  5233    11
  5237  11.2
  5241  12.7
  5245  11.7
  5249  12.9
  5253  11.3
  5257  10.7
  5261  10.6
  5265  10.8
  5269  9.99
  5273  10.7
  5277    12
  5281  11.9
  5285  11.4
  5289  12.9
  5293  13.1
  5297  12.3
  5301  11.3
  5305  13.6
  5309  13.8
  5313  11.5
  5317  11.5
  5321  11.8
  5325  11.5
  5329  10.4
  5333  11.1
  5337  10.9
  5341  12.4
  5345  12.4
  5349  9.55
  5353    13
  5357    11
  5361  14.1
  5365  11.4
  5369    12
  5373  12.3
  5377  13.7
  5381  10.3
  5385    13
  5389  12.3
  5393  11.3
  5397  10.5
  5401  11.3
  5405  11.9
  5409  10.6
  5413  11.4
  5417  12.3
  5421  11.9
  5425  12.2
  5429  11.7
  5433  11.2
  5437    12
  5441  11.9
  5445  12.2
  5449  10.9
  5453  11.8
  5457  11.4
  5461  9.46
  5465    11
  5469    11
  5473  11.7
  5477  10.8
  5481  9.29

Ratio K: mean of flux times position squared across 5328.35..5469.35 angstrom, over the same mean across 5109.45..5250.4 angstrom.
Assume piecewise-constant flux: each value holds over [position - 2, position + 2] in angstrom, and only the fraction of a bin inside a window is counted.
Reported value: 1.23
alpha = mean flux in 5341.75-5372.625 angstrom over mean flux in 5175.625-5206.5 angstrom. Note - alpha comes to 1.26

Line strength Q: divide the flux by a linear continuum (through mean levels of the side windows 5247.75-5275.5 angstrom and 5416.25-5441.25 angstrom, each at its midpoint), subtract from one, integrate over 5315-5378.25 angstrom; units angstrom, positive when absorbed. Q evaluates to -2.0 angstrom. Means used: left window 11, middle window 11.8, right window 11.9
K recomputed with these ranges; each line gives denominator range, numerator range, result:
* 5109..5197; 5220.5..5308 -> 1.23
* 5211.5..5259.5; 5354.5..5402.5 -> 1.11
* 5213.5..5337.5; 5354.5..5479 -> 1.06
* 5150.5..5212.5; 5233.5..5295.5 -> 1.26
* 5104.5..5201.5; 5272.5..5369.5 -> 1.28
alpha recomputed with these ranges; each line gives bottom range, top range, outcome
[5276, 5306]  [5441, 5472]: 0.91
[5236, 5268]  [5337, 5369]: 1.04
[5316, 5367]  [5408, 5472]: 0.99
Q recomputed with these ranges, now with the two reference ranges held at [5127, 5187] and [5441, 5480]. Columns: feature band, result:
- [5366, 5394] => -3.6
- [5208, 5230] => -1.9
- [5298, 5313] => -3.3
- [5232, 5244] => -2.0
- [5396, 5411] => -0.4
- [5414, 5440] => -2.1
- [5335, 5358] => -2.2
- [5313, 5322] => -1.0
